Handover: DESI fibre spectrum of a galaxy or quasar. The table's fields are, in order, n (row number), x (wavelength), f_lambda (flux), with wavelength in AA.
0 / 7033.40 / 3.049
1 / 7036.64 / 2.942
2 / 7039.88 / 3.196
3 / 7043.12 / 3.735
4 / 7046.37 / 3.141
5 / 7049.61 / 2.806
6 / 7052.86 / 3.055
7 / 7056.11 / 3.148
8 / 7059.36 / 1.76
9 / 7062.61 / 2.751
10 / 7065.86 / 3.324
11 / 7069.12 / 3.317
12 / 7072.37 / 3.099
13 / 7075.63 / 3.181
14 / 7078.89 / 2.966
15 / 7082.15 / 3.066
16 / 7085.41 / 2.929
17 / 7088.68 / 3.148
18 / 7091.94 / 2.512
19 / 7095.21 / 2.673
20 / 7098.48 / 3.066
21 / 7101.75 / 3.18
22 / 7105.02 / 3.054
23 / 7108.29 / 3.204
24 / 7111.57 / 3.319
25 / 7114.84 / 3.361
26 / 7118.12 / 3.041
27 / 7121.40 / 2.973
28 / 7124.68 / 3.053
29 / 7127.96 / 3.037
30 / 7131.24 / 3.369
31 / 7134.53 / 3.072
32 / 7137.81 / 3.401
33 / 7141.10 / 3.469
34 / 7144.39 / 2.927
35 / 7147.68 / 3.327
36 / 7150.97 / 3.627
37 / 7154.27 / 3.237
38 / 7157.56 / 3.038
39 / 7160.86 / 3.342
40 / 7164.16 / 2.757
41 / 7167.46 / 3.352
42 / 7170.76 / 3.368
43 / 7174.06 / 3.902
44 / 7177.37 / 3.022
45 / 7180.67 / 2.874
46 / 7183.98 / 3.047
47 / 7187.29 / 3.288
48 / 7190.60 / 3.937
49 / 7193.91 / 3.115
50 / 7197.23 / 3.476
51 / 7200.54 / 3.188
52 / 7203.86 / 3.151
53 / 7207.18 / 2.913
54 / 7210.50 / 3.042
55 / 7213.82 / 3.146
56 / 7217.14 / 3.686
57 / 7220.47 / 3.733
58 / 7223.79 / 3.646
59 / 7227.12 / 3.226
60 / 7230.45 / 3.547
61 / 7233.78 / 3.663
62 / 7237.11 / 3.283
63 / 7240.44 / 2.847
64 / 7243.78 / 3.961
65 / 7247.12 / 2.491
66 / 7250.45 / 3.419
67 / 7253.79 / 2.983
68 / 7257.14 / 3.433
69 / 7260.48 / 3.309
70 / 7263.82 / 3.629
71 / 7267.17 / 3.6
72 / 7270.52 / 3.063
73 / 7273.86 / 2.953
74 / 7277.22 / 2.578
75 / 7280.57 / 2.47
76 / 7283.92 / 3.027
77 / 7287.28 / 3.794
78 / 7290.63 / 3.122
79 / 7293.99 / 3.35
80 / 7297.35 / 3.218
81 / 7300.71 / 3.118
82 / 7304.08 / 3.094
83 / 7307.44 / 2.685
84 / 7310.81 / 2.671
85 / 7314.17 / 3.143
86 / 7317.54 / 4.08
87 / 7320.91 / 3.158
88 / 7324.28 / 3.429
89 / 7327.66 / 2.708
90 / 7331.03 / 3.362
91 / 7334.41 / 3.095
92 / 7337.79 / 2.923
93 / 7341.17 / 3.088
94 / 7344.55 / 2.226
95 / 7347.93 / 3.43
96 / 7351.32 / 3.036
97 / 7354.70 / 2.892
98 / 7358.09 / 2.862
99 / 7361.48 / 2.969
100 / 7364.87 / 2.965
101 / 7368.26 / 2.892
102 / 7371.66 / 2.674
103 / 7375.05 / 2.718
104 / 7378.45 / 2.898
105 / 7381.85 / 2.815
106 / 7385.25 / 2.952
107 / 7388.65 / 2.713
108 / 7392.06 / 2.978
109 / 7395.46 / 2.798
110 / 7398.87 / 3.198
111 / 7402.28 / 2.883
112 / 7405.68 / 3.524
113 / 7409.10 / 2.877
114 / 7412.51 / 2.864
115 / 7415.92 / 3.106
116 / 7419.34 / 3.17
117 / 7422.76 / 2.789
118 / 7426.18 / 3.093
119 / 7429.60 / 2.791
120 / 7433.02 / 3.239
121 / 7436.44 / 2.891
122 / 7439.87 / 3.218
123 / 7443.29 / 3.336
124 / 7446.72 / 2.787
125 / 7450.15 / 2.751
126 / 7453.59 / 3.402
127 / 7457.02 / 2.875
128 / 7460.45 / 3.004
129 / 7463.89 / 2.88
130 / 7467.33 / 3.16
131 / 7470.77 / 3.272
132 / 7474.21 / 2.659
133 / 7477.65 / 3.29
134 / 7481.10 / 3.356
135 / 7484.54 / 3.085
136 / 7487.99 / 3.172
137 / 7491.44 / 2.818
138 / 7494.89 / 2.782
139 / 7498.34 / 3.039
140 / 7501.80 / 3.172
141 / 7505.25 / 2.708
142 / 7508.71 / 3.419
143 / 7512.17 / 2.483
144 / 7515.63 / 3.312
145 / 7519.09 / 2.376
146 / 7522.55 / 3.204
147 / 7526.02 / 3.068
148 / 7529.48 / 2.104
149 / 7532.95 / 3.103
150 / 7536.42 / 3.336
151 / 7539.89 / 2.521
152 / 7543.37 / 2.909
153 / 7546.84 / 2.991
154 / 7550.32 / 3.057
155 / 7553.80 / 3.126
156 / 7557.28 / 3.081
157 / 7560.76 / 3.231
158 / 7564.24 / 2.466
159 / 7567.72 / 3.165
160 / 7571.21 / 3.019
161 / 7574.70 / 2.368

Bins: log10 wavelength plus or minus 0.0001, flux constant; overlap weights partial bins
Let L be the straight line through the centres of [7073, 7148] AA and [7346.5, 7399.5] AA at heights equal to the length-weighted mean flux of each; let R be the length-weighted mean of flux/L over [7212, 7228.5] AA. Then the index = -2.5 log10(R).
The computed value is -0.16 mag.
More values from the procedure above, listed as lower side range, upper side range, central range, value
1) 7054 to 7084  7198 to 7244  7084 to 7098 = 0.07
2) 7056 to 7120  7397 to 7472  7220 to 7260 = -0.11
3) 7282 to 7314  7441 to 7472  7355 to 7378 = 0.09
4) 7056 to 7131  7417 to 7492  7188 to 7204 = -0.12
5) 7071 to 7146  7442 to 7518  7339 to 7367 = 0.04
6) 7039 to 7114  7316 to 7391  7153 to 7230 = -0.09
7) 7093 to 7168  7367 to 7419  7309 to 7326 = -0.10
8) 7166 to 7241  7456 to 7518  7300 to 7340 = 0.03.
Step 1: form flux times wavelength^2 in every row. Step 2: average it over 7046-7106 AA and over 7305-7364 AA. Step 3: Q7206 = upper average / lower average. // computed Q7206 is 1.11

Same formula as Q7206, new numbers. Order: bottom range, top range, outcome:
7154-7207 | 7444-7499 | 1.01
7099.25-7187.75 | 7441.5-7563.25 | 1.03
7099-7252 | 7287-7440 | 0.98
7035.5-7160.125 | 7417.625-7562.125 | 1.08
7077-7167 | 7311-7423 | 1.03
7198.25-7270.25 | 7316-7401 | 0.93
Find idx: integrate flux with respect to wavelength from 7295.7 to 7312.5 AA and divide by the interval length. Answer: 2.96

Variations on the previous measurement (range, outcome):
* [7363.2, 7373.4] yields 2.84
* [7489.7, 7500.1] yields 2.88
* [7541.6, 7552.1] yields 2.98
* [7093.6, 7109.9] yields 3.04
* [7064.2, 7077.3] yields 3.23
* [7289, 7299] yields 3.23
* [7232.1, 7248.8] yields 3.25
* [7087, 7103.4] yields 2.92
